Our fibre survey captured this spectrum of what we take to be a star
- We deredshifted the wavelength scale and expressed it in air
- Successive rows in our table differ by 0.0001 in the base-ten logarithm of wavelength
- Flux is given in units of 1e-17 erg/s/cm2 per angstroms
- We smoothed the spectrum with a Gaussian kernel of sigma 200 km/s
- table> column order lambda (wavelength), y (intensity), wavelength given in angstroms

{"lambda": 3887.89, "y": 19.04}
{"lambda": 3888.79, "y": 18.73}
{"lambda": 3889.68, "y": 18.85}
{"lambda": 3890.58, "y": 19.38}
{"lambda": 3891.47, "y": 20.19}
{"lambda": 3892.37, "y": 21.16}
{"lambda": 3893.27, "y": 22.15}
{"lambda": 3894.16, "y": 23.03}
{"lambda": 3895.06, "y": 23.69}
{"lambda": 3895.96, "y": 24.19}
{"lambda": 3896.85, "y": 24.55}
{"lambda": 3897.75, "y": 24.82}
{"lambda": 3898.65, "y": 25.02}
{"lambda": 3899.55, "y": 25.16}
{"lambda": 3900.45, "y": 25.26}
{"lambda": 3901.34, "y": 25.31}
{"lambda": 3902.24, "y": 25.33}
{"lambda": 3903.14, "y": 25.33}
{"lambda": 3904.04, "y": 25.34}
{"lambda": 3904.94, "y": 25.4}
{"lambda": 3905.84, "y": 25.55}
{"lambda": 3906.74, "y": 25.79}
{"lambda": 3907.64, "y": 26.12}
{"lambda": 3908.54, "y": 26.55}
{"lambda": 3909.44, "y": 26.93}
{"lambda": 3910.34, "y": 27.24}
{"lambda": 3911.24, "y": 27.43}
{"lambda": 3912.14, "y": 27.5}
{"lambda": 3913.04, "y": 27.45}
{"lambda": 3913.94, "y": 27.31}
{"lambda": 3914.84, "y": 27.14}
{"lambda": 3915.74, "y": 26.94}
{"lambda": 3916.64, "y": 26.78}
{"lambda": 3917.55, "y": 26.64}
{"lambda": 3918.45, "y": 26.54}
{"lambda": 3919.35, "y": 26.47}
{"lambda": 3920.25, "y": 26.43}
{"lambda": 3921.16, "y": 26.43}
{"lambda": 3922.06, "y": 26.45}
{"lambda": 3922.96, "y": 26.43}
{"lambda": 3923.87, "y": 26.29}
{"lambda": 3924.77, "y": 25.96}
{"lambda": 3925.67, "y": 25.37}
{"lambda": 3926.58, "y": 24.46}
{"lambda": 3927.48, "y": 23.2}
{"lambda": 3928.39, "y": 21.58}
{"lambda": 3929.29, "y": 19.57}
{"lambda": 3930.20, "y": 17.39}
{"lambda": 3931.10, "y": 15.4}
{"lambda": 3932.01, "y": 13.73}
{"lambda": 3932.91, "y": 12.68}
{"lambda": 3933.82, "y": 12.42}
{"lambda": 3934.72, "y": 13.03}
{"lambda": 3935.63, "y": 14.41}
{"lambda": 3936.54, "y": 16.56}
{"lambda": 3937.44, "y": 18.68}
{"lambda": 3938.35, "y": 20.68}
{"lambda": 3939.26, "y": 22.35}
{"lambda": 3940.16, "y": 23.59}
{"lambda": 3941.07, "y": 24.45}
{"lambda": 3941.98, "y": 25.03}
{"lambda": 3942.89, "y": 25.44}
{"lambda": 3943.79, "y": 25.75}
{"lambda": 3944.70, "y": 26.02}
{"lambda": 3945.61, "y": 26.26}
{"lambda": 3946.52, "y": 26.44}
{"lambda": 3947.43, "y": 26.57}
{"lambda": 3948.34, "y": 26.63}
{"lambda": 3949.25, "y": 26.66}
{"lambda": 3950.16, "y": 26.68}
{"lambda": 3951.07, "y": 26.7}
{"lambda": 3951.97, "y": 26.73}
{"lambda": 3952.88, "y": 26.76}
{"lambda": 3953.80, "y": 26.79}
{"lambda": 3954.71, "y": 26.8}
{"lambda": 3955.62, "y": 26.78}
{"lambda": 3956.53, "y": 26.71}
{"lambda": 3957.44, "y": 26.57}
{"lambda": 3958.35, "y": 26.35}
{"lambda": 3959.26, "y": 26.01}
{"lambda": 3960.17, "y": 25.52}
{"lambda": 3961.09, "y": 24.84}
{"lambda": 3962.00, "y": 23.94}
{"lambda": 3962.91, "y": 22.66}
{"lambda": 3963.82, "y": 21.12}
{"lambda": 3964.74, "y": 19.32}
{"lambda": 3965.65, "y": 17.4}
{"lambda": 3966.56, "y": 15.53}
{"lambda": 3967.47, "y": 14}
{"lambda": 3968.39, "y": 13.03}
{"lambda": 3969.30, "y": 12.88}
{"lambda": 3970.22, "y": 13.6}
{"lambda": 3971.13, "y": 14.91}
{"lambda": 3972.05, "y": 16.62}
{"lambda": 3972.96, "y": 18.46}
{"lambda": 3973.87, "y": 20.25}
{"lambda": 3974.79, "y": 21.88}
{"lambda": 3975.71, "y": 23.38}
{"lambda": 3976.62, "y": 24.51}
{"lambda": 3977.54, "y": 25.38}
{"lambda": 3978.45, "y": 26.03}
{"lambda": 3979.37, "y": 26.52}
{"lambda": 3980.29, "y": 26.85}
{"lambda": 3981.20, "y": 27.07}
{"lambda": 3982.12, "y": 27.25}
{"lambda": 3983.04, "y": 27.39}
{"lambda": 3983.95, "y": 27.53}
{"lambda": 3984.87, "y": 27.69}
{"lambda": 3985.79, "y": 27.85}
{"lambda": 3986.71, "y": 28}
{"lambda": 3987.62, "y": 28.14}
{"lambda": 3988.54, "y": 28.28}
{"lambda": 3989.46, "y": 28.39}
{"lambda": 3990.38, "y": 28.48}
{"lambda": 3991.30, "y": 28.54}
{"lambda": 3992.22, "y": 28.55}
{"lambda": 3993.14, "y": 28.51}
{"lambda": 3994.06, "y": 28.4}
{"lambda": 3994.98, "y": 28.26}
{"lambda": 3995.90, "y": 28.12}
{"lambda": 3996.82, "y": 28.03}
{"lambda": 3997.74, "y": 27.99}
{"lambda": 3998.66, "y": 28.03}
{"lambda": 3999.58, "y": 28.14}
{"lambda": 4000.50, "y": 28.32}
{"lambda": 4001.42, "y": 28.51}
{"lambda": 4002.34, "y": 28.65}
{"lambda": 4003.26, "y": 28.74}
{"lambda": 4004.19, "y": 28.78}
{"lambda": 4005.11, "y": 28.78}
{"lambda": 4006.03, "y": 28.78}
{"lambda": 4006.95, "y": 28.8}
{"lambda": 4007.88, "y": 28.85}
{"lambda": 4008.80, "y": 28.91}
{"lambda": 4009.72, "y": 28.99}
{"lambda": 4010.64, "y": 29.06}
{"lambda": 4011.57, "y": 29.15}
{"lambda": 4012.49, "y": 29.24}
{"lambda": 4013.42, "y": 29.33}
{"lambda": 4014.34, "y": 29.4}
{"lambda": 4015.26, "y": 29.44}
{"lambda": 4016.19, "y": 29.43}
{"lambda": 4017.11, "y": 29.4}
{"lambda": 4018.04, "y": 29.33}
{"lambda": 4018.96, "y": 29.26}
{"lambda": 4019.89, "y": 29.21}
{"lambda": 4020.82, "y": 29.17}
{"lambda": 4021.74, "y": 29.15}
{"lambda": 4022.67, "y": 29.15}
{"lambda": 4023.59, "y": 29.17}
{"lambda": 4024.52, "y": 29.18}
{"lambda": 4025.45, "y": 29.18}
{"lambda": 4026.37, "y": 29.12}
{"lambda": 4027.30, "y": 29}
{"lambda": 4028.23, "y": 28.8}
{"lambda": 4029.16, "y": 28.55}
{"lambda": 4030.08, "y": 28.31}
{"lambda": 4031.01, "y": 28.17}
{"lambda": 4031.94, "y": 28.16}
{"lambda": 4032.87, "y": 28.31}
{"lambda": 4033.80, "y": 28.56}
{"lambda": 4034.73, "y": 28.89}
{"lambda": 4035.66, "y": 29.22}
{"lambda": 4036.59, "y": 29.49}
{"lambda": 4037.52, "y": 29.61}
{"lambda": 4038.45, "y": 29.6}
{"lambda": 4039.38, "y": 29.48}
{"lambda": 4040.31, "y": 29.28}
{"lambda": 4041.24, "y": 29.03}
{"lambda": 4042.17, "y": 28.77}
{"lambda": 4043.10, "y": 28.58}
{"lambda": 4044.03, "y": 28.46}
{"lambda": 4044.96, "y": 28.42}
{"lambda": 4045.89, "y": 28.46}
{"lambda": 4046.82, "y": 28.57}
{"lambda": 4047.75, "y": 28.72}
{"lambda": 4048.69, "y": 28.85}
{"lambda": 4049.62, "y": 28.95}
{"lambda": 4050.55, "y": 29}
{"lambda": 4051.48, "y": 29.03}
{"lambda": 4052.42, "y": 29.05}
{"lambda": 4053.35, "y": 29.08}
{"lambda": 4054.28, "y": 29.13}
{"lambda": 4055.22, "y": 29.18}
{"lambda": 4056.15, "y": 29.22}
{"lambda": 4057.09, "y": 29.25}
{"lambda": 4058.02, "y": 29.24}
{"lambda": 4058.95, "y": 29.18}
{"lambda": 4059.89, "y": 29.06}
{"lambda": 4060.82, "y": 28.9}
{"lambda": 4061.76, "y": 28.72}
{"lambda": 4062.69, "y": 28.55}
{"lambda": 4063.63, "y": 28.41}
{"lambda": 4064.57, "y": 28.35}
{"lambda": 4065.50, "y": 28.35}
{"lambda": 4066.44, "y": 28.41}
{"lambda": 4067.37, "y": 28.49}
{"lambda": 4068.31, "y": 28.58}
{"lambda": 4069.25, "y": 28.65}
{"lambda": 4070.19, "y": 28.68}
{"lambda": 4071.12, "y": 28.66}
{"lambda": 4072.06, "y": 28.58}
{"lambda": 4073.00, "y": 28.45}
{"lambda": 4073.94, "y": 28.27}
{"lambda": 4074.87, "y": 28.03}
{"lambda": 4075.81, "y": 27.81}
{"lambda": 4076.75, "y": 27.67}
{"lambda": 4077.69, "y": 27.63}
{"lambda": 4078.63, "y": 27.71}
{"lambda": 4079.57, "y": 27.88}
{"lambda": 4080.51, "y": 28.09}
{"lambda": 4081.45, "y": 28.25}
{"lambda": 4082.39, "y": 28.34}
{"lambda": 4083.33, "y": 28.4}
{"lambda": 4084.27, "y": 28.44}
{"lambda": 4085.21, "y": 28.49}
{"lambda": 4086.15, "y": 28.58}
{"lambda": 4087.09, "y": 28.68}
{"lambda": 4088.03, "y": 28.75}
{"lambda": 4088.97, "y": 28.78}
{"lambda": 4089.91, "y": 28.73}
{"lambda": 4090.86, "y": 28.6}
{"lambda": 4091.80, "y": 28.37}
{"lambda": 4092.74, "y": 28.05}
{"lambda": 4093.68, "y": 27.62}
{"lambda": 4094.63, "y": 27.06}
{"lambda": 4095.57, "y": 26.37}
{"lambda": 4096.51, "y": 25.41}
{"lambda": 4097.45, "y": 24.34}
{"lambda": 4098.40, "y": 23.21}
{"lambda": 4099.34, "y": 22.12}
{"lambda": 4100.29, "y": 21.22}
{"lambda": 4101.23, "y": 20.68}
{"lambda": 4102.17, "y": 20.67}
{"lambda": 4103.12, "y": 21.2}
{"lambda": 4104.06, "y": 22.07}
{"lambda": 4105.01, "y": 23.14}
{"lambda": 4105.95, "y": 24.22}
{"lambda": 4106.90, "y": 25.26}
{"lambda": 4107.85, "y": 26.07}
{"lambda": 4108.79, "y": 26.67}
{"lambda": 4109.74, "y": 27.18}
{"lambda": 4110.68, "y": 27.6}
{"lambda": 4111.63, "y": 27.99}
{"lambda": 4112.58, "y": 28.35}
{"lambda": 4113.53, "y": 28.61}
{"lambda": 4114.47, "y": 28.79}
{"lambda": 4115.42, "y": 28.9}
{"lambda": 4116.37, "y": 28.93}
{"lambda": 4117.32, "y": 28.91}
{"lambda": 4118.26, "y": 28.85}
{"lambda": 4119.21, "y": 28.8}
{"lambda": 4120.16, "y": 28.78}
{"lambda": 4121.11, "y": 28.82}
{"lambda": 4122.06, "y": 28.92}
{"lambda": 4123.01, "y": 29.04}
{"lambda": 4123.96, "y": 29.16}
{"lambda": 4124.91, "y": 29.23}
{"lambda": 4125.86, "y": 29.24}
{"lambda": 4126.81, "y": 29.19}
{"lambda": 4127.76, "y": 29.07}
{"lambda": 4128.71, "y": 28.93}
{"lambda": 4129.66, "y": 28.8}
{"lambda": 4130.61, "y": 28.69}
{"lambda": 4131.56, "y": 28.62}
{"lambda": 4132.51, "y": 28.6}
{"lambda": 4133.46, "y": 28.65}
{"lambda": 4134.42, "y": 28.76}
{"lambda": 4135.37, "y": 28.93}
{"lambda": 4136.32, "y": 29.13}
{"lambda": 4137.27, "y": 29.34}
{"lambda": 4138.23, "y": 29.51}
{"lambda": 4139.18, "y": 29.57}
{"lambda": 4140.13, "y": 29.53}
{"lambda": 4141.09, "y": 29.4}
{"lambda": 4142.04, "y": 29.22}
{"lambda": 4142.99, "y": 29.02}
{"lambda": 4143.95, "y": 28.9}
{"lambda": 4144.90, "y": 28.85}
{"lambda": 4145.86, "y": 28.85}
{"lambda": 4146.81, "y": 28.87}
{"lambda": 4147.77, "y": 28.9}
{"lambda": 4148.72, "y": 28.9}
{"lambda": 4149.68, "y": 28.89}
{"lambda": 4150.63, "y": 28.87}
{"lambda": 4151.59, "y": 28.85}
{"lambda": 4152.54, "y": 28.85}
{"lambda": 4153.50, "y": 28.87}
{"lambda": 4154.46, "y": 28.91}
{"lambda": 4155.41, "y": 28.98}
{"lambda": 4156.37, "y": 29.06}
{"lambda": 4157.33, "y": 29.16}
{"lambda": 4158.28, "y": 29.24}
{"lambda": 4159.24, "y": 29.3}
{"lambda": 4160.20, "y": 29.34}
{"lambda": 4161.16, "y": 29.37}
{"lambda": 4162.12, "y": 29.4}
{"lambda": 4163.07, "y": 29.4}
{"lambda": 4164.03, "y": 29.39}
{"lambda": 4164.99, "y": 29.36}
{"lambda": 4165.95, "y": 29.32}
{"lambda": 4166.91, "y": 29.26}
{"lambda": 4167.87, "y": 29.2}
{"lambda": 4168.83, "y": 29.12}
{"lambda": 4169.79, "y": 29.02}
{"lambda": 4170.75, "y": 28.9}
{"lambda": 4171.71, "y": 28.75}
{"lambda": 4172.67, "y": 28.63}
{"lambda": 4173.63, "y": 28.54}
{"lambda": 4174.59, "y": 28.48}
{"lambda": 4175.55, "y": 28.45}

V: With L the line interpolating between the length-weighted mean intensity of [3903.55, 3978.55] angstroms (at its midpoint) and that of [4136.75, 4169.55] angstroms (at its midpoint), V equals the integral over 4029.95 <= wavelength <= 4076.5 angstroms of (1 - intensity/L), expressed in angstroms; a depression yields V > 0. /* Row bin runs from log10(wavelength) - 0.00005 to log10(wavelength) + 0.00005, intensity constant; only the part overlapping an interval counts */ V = -4.4 angstroms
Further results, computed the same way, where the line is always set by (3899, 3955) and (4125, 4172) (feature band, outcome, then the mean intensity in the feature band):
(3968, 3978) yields 2.6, 18.7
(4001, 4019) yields -2.1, 29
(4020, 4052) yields -2.8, 28.9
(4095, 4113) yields 2.4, 24.4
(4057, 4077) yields -0.9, 28.6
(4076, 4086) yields -0.2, 28.1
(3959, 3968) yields 1.5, 20.9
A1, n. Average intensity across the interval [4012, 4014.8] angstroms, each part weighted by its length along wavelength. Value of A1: 29.4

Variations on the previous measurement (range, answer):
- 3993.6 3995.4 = 28.3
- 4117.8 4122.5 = 28.8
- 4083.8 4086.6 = 28.5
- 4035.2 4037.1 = 29.3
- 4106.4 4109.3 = 25.9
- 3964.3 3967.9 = 16.6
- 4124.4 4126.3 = 29.2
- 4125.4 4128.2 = 29.2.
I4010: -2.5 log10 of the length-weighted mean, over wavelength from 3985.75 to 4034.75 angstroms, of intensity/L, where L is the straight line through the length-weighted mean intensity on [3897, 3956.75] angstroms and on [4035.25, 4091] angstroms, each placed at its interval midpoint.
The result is -0.07 mag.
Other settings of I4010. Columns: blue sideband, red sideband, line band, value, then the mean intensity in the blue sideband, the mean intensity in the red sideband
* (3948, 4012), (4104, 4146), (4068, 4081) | -0.03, 25.4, 28.3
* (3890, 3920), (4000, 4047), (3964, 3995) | 0.18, 25.2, 28.9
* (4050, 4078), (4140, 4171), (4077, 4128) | 0.07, 28.7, 29.1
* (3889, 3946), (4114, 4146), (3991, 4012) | -0.12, 23.4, 29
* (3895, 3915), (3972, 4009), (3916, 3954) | 0.14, 25.9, 27.1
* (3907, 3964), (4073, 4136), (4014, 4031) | -0.13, 24.2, 27.4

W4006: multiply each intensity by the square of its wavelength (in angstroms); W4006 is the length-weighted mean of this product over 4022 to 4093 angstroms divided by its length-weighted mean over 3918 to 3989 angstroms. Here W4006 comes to 1.3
